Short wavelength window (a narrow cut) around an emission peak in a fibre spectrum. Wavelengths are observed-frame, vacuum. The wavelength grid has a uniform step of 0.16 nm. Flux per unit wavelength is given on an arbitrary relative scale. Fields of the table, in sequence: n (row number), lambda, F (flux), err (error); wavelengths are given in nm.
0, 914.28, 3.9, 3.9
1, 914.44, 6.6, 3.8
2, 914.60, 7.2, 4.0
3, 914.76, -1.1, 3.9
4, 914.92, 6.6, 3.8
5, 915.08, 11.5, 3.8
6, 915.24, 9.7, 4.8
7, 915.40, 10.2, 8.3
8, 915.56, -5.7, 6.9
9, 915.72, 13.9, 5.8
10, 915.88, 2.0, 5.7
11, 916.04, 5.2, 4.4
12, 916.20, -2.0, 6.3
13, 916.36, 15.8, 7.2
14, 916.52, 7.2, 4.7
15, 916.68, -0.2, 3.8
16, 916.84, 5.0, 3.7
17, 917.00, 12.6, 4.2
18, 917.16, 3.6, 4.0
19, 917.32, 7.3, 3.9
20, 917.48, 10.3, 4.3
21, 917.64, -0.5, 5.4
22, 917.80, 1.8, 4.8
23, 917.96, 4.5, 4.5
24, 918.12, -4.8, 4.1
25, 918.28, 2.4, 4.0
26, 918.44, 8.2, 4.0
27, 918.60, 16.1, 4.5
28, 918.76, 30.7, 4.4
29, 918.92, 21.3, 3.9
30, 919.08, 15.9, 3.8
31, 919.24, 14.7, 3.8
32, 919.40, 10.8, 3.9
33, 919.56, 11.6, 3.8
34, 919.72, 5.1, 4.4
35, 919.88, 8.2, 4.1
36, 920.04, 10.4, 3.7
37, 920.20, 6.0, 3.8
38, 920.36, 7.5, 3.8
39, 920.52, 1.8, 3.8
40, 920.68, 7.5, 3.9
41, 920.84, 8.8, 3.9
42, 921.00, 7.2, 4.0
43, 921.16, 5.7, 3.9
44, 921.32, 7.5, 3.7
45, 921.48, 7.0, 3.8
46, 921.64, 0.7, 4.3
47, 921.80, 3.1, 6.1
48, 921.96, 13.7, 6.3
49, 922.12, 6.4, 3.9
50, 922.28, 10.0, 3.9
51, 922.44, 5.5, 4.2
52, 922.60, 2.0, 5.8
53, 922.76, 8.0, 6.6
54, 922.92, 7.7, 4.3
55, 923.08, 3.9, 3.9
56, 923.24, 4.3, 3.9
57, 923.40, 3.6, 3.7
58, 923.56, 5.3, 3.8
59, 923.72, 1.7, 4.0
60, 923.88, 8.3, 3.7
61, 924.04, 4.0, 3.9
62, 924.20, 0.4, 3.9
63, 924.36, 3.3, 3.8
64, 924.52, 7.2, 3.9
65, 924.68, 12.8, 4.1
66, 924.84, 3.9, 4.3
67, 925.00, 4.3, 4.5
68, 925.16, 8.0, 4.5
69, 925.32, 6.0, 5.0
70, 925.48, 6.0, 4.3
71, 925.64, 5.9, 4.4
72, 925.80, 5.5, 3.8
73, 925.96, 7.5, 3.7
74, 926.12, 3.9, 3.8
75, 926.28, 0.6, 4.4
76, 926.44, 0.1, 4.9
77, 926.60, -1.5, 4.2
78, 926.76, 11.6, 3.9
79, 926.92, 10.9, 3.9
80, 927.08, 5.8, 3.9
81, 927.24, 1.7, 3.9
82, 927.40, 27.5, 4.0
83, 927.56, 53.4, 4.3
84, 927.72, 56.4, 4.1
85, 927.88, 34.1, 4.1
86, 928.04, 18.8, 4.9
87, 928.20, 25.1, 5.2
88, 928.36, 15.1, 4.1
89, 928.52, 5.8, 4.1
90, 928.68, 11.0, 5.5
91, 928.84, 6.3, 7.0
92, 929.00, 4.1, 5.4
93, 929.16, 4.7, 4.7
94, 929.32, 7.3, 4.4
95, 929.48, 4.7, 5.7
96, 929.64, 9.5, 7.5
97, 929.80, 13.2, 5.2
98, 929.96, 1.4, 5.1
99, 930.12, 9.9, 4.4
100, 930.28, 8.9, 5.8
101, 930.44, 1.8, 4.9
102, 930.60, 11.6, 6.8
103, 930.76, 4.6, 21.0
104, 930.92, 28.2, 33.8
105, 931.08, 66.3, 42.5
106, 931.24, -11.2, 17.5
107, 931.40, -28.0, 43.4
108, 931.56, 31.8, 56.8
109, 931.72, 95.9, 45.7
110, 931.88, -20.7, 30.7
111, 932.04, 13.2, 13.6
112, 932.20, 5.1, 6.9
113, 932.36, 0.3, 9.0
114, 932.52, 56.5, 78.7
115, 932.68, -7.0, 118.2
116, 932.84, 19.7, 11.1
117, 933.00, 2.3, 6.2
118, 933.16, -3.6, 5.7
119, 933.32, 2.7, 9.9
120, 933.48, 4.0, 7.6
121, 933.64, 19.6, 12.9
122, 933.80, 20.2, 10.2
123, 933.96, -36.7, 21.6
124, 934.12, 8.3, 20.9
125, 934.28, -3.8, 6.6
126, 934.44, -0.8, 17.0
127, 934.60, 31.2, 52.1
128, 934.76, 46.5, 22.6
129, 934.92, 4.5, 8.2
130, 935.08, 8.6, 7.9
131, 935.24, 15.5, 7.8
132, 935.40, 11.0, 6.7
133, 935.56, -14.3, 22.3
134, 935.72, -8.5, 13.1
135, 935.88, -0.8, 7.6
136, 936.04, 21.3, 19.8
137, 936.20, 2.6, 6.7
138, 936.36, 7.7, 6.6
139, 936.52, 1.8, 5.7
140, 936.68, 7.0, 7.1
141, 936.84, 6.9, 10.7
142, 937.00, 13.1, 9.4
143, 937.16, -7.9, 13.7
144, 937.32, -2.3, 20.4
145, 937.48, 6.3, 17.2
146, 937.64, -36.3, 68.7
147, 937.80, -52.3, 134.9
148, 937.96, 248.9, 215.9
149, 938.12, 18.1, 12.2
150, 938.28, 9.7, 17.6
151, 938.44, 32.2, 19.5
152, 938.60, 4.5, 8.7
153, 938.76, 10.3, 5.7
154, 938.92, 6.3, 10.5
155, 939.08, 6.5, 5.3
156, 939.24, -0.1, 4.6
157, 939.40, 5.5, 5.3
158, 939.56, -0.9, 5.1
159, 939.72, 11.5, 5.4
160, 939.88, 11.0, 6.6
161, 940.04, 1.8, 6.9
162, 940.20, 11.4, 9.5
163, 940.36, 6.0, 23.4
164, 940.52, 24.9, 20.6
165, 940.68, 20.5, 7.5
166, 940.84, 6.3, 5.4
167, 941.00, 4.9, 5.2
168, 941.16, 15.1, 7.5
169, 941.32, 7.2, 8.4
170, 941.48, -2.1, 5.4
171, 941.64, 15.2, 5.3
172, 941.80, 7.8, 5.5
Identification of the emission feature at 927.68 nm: [O III] 5007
